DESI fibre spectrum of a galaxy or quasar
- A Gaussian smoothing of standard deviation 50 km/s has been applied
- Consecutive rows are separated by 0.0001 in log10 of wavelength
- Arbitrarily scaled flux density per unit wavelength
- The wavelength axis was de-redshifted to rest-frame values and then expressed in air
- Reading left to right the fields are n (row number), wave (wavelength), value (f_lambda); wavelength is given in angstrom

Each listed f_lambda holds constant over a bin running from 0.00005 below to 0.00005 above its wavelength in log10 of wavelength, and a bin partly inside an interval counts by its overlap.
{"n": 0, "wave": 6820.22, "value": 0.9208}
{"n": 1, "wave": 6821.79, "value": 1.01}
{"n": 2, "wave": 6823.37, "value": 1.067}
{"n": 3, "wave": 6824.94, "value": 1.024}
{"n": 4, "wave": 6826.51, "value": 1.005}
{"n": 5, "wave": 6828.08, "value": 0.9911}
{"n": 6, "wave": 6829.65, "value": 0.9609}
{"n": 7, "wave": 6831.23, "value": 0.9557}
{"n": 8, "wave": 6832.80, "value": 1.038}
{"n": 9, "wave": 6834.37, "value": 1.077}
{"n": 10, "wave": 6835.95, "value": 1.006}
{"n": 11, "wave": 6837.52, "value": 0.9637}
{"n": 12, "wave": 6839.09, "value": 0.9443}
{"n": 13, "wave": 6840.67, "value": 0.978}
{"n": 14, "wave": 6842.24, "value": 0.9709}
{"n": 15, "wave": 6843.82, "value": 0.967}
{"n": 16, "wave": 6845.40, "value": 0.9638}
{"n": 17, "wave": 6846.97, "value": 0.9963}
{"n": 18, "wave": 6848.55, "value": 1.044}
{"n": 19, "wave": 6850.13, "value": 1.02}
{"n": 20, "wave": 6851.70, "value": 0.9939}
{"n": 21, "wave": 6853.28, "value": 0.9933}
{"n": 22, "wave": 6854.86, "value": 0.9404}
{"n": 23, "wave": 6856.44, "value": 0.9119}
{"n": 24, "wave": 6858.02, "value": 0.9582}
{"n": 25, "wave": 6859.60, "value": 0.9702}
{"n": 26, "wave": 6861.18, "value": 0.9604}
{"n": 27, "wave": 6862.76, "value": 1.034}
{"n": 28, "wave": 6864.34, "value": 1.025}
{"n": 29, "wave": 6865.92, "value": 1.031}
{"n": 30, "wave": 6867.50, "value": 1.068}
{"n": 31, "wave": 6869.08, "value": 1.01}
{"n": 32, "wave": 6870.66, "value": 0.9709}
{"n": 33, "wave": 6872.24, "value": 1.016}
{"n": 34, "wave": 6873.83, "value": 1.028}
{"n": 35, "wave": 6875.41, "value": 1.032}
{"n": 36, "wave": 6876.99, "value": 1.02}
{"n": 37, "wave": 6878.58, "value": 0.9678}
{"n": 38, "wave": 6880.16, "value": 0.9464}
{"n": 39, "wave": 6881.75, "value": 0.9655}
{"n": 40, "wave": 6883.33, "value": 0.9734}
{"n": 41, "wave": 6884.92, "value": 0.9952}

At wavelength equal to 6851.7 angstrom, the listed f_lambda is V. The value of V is 0.9939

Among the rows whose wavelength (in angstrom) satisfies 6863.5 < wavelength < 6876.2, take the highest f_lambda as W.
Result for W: 1.068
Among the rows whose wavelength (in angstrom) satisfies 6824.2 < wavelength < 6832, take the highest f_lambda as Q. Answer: 1.024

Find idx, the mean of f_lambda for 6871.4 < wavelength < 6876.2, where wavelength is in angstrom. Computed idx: 1.02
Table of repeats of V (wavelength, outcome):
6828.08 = 0.9911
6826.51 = 1.005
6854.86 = 0.9404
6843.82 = 0.967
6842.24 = 0.9709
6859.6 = 0.9702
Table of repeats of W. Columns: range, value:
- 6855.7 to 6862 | 0.9702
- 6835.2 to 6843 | 1.006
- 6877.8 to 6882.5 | 0.9678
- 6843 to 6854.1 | 1.044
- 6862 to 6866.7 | 1.034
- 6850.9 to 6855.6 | 0.9939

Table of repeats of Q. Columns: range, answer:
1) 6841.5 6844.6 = 0.9709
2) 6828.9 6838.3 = 1.077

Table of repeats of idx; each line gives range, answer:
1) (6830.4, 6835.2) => 1.02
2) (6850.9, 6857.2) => 0.961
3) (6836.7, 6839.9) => 0.956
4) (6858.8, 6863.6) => 0.988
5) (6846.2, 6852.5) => 1.01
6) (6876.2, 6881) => 0.977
